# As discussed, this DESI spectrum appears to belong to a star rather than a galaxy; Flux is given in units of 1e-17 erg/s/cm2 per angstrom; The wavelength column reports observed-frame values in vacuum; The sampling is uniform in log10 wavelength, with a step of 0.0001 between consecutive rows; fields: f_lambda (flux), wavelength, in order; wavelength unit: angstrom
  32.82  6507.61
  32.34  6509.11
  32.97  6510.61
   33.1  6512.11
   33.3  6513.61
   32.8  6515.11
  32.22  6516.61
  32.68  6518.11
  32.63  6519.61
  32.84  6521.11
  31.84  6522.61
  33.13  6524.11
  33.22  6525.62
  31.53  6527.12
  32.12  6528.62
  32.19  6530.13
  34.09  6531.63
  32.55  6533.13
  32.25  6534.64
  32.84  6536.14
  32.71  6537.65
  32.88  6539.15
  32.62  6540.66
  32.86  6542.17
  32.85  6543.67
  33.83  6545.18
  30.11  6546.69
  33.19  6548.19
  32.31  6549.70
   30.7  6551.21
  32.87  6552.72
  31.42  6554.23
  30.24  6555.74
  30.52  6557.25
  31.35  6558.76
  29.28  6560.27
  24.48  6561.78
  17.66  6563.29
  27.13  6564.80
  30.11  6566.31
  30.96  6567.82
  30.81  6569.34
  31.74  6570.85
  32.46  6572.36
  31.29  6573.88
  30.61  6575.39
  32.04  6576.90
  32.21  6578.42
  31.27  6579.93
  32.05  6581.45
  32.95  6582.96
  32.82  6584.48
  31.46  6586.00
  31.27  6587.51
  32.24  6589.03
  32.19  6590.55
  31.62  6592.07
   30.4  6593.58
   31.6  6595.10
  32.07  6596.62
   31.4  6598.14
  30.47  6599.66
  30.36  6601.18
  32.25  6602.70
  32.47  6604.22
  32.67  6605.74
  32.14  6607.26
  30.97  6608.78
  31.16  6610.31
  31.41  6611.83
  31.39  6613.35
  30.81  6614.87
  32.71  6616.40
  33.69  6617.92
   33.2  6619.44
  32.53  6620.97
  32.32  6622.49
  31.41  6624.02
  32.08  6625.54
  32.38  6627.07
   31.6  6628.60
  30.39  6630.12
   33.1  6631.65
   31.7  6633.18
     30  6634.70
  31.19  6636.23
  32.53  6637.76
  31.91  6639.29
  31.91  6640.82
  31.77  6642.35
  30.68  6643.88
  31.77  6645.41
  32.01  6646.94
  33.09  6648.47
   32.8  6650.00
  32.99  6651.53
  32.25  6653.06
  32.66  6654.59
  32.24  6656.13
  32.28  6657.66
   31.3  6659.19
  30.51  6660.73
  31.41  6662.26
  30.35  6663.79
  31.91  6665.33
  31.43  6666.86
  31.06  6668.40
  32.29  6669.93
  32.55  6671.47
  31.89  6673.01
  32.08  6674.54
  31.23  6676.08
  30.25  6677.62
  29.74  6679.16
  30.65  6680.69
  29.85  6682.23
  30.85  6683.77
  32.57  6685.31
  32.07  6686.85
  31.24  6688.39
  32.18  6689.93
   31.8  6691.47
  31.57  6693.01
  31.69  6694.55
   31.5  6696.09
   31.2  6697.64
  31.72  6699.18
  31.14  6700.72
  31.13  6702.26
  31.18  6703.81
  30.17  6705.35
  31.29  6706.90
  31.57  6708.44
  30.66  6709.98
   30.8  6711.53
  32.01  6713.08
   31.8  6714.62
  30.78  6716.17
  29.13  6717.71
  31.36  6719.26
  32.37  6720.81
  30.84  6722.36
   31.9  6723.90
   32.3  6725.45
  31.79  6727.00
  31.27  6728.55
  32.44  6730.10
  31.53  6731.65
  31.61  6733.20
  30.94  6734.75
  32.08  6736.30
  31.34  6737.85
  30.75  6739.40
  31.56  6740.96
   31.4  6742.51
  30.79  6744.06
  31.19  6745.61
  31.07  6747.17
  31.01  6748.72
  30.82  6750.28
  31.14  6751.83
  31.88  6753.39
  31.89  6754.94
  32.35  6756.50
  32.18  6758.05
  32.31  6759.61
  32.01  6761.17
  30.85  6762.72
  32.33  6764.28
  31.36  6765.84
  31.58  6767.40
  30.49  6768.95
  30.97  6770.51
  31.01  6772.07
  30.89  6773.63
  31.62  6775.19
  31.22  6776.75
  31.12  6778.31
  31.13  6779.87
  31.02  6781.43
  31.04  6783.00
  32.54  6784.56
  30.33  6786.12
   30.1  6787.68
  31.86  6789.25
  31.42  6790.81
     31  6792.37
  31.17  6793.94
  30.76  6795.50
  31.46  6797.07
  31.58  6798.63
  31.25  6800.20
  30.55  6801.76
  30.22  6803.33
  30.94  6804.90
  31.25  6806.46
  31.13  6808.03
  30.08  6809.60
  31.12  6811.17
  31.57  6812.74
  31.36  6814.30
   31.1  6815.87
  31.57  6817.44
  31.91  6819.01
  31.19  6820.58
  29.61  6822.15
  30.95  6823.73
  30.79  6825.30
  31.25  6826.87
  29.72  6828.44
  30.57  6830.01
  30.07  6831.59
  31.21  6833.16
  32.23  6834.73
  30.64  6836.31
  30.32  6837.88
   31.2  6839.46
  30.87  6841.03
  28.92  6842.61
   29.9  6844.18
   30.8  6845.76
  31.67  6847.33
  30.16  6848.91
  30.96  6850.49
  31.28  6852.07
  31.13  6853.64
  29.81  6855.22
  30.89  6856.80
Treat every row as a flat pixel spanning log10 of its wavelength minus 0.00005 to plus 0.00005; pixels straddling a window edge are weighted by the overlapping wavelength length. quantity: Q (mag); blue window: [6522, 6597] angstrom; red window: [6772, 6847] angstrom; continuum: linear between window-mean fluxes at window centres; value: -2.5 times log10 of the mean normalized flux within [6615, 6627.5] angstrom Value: -0.040 mag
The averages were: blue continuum 31.4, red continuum 31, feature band 32.4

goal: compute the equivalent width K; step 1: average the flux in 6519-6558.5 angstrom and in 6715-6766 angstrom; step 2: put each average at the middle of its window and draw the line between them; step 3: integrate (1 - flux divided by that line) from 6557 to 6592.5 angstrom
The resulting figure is 1.9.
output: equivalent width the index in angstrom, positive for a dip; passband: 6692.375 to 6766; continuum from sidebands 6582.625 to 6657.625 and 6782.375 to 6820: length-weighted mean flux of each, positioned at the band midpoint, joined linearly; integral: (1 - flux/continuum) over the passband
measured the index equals 0.1 angstrom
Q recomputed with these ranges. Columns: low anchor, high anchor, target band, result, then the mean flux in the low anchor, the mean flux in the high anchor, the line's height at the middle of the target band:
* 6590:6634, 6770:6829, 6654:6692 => 0.00 mag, 31.8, 31.1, 31.6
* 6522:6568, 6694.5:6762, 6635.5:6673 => -0.02 mag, 31.2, 31.4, 31.3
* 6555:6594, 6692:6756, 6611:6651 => -0.04 mag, 30.4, 31.3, 30.8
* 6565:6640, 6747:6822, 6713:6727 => 0.00 mag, 31.7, 31.3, 31.4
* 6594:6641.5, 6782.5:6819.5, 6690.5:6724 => 0.01 mag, 31.8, 31.1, 31.5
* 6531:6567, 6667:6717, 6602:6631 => -0.03 mag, 30.9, 31.3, 31.1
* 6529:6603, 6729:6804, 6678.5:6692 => 0.00 mag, 31.3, 31.3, 31.3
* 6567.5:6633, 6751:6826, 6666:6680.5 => 0.01 mag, 31.8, 31.2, 31.6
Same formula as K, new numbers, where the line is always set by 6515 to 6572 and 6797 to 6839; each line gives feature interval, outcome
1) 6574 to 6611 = -0.5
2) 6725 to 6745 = -0.3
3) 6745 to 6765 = -0.4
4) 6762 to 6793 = -0.2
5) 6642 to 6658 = -0.5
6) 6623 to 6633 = -0.2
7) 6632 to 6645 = -0.1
